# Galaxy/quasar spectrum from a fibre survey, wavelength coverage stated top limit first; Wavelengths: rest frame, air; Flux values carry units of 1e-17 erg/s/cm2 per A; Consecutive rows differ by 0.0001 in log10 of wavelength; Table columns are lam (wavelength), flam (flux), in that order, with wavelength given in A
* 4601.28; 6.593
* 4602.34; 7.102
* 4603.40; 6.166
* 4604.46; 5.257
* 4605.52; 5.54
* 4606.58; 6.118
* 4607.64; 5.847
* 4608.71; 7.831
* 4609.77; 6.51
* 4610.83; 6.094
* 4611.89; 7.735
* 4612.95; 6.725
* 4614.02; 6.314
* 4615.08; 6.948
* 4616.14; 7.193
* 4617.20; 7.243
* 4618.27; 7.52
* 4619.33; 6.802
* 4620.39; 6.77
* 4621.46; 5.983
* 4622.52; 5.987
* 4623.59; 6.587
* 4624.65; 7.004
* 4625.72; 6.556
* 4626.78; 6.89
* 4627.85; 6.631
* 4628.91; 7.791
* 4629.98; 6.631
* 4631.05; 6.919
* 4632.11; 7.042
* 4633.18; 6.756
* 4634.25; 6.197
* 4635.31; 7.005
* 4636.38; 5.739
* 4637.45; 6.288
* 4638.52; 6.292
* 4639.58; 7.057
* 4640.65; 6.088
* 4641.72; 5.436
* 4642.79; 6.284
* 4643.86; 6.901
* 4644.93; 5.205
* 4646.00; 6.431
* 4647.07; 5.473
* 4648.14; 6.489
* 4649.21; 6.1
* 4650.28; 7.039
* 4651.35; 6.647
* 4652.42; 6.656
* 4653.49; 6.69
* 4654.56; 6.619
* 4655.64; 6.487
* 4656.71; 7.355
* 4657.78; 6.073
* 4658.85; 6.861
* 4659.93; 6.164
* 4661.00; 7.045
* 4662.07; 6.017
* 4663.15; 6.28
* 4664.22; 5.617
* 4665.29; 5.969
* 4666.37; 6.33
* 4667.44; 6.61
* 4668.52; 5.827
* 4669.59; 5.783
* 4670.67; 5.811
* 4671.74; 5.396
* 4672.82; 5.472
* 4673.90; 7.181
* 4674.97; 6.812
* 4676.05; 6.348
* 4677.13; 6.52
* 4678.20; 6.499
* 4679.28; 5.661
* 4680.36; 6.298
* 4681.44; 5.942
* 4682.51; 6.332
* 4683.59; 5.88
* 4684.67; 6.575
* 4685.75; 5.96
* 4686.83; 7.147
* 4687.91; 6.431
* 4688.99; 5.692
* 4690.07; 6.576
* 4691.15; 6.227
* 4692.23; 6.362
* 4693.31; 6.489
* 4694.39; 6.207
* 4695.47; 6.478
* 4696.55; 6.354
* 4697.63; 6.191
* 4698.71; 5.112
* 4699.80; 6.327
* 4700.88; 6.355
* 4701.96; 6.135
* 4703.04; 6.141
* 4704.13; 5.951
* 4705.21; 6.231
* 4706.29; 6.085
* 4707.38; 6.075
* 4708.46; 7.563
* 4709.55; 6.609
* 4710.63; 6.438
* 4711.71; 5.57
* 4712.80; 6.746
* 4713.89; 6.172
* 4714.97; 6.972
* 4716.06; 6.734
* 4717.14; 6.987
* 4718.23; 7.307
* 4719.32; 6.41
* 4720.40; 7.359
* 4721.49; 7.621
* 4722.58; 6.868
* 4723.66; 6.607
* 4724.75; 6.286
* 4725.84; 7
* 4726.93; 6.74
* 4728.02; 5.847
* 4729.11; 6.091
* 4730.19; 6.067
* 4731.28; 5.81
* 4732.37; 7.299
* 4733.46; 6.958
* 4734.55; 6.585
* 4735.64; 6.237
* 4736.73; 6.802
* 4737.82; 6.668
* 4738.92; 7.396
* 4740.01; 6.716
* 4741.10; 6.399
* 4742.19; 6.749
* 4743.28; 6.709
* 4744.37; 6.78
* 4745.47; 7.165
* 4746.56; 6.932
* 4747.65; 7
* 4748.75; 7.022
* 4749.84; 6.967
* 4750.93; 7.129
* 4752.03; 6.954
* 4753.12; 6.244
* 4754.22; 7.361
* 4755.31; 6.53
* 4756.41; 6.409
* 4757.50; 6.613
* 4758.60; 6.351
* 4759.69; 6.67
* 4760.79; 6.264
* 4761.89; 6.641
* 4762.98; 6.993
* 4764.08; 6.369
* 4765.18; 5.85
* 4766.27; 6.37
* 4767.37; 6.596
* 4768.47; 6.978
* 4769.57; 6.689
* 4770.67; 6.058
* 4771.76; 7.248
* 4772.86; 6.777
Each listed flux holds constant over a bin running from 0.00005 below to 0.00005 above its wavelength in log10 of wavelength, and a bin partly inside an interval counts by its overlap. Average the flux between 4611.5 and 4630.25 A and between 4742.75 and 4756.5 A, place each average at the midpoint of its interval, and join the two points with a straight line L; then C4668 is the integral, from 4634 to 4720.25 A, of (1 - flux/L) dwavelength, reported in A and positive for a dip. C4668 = 6.7 A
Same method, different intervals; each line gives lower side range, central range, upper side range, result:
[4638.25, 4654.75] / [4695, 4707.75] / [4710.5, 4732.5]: 0.81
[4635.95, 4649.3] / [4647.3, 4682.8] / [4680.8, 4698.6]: -0.68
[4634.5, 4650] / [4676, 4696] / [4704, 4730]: 0.45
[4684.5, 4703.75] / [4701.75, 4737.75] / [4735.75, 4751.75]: 0.06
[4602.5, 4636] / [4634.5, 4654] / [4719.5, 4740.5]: 1.01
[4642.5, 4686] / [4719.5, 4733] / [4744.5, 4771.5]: -0.17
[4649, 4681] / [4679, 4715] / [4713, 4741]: 1.41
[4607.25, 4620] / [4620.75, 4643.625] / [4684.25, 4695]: 0.80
